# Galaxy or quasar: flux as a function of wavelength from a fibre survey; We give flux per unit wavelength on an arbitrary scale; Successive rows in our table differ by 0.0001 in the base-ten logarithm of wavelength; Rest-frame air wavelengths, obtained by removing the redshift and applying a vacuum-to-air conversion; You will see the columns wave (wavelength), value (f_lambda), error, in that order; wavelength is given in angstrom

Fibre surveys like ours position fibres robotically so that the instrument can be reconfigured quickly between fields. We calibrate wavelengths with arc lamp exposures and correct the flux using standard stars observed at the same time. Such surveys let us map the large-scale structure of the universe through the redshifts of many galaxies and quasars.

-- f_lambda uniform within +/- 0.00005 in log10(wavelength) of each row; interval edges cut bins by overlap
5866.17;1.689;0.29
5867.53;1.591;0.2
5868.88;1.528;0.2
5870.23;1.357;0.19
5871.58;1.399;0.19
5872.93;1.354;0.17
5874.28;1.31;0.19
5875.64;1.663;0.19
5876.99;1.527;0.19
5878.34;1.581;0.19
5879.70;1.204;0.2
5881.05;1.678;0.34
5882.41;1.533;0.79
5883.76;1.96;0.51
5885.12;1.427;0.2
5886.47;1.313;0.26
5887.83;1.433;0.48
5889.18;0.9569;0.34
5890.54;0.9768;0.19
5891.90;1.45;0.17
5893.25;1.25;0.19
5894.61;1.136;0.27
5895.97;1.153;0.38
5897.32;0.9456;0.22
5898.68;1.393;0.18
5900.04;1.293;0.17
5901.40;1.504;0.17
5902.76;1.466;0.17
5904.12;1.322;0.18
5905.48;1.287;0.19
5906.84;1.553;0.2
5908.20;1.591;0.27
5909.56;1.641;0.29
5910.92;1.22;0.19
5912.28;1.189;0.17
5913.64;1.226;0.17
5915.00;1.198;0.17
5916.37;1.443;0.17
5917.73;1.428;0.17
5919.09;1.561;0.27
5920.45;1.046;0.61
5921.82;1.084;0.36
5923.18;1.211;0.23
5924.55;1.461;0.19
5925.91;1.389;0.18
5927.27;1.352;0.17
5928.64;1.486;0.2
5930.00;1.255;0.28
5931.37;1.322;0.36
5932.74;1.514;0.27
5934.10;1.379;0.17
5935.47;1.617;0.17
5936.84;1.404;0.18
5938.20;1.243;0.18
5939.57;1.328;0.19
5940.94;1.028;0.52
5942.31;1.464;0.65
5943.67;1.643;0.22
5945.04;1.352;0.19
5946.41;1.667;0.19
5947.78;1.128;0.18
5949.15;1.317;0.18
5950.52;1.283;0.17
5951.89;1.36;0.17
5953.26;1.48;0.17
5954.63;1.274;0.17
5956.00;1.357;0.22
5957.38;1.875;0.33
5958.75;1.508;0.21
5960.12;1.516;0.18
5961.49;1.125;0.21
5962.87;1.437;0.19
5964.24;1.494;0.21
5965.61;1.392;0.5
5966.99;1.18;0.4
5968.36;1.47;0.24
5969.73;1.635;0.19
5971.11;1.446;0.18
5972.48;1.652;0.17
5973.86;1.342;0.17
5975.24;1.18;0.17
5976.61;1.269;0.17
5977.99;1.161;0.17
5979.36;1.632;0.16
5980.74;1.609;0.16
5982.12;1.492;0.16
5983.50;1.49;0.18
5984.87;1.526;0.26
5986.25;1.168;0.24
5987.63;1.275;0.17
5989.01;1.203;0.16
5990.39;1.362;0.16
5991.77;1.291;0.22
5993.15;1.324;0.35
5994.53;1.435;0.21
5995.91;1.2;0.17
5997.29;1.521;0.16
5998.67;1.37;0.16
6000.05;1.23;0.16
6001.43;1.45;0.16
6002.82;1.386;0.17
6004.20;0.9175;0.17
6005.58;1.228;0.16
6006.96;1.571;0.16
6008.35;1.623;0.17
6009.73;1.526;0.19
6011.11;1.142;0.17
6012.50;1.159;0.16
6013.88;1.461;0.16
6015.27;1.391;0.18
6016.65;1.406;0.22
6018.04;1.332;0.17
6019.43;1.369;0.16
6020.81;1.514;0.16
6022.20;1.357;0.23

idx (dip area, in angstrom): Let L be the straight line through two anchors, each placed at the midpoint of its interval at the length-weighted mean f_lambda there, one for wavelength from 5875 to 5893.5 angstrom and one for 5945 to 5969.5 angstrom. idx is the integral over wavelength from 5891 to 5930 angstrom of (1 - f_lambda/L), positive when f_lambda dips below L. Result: 2.5 angstrom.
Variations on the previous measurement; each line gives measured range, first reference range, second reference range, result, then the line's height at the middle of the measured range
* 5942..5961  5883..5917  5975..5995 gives -1.25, 1.35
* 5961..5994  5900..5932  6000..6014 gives -1.00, 1.34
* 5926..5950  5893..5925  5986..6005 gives -1.31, 1.31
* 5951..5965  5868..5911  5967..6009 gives -0.58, 1.38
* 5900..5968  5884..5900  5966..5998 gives -3.61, 1.31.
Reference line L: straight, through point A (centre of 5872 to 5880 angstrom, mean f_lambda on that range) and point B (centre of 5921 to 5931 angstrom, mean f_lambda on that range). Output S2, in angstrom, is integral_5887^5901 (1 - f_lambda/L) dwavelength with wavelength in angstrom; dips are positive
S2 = 1.9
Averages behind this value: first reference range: 1.45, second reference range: 1.32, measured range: 1.21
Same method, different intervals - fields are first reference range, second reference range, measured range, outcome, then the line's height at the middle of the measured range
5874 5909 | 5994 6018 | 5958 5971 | -0.5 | 1.36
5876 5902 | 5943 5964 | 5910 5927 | 1.1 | 1.39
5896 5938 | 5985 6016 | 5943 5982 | -2.3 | 1.34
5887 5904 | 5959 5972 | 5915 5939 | -0.6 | 1.33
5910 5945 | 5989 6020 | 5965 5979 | -0.4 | 1.34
